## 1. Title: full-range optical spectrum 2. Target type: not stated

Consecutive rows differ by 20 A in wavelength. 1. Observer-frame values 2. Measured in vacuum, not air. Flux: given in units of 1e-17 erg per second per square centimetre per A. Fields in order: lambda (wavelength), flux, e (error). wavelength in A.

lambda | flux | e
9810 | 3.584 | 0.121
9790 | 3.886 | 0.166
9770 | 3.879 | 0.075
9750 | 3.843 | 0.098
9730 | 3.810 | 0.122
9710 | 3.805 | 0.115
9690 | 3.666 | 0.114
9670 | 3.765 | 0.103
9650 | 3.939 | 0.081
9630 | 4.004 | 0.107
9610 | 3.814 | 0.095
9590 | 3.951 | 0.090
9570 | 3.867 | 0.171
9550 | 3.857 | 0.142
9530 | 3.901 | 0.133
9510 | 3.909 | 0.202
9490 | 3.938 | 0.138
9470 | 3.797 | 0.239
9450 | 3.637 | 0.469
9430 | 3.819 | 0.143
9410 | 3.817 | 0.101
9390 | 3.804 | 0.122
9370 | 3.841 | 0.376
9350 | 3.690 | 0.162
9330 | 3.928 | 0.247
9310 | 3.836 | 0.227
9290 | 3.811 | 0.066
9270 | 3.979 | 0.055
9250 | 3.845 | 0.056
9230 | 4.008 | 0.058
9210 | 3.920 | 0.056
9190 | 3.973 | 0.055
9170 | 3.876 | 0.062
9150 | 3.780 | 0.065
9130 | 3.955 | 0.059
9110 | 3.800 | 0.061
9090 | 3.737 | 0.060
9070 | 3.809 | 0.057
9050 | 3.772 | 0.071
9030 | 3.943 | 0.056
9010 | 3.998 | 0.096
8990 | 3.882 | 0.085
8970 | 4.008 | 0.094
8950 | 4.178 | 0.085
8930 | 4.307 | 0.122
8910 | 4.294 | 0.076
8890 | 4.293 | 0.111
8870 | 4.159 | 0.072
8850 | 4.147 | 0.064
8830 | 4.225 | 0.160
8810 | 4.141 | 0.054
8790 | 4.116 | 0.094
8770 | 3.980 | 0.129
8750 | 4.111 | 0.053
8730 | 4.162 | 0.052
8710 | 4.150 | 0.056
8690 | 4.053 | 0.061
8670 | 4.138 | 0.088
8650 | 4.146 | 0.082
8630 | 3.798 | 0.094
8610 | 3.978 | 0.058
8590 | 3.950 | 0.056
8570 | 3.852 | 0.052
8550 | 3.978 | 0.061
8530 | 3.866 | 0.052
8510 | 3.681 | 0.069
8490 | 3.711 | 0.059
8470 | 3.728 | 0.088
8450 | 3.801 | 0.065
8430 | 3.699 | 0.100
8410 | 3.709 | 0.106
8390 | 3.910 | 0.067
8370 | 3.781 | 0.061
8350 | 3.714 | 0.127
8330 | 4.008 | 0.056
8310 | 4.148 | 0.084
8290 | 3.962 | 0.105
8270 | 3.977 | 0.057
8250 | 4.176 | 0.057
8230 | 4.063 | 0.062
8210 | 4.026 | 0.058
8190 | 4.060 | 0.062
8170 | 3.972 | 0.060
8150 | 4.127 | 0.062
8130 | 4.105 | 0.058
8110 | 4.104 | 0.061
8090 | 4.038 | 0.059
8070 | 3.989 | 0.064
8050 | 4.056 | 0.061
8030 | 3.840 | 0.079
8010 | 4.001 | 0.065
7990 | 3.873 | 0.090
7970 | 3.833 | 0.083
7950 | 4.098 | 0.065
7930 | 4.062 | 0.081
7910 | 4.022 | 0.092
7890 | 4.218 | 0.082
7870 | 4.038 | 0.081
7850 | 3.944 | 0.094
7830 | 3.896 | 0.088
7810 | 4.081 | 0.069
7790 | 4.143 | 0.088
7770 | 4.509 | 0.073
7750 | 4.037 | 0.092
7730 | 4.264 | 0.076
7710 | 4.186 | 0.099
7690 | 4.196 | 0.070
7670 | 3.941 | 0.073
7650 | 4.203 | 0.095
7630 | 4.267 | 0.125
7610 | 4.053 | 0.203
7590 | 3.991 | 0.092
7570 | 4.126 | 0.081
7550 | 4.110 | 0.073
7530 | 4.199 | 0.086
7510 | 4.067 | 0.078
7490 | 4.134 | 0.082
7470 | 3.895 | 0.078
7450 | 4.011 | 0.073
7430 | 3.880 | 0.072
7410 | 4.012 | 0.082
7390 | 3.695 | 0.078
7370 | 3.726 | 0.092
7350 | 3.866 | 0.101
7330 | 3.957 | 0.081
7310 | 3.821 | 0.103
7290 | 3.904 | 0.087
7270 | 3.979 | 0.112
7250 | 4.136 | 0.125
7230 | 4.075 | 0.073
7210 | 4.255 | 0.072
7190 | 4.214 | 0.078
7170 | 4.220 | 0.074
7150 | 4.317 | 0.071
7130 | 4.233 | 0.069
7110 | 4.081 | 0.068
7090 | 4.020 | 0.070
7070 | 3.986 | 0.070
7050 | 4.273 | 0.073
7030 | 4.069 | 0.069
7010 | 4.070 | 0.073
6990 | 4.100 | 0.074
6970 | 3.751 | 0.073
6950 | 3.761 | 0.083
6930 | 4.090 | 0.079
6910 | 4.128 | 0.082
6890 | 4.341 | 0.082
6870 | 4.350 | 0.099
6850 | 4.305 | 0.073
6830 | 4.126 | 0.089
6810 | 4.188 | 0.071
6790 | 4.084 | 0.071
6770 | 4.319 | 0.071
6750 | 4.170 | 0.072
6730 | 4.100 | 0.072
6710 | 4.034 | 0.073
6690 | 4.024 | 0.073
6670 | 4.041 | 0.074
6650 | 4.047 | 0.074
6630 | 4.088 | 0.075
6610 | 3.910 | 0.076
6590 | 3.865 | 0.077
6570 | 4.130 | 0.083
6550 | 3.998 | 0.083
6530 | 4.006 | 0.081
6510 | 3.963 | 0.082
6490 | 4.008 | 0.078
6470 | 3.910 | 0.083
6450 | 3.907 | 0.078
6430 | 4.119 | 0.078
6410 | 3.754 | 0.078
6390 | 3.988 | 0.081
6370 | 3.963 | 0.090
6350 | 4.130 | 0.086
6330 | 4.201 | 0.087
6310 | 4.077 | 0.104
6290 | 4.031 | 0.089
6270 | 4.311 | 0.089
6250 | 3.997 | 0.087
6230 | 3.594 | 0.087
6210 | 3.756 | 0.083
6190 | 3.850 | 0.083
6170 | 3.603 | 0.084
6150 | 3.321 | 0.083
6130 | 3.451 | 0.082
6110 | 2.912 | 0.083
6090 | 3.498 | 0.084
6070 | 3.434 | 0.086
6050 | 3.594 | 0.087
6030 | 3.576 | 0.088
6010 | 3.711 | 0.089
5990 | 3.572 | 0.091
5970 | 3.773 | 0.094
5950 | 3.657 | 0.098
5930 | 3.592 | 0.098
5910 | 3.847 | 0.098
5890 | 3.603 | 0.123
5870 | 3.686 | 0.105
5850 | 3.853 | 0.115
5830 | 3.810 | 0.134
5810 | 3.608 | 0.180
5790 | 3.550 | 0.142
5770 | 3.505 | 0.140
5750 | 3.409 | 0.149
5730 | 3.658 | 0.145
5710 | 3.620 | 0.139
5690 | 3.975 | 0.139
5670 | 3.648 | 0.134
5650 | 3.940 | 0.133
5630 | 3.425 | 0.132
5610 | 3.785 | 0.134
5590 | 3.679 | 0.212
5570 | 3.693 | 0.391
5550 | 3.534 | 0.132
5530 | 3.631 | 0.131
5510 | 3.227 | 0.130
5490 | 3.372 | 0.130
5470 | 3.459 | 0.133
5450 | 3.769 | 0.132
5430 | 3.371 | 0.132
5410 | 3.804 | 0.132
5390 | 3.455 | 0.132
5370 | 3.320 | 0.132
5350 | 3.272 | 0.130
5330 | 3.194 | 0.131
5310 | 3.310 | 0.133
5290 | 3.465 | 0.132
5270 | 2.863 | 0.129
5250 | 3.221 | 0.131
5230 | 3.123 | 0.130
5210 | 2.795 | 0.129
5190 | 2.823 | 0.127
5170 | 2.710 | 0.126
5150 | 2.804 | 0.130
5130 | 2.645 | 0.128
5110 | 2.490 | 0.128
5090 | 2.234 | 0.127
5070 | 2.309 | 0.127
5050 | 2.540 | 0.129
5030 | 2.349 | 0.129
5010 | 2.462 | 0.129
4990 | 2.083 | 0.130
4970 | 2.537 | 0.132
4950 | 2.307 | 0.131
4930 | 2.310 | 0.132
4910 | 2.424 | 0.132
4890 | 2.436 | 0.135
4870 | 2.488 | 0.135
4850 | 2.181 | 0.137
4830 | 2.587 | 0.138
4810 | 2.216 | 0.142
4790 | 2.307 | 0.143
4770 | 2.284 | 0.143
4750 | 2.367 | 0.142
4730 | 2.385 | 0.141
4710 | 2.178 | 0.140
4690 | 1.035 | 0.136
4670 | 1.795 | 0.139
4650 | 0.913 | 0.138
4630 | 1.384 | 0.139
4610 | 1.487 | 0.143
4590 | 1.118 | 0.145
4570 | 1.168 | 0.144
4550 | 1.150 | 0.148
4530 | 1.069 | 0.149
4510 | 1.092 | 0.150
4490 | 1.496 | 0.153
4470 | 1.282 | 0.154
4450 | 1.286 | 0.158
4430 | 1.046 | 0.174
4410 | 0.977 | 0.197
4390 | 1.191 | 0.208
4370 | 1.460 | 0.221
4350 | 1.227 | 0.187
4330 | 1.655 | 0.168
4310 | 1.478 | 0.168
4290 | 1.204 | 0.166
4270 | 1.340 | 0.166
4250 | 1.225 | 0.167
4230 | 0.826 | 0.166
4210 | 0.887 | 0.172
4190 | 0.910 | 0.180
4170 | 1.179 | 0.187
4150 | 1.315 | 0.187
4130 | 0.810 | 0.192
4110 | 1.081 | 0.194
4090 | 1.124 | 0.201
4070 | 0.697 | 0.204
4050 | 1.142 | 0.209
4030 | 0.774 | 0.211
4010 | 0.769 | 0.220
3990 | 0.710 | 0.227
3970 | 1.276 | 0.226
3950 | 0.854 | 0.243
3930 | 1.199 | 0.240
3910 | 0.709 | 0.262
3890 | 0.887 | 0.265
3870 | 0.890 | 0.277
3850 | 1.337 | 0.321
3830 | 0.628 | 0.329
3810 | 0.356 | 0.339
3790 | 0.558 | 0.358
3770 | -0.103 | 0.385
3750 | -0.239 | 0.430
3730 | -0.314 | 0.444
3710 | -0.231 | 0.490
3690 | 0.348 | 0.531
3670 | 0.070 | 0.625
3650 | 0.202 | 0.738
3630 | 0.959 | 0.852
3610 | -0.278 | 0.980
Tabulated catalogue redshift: 0.18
